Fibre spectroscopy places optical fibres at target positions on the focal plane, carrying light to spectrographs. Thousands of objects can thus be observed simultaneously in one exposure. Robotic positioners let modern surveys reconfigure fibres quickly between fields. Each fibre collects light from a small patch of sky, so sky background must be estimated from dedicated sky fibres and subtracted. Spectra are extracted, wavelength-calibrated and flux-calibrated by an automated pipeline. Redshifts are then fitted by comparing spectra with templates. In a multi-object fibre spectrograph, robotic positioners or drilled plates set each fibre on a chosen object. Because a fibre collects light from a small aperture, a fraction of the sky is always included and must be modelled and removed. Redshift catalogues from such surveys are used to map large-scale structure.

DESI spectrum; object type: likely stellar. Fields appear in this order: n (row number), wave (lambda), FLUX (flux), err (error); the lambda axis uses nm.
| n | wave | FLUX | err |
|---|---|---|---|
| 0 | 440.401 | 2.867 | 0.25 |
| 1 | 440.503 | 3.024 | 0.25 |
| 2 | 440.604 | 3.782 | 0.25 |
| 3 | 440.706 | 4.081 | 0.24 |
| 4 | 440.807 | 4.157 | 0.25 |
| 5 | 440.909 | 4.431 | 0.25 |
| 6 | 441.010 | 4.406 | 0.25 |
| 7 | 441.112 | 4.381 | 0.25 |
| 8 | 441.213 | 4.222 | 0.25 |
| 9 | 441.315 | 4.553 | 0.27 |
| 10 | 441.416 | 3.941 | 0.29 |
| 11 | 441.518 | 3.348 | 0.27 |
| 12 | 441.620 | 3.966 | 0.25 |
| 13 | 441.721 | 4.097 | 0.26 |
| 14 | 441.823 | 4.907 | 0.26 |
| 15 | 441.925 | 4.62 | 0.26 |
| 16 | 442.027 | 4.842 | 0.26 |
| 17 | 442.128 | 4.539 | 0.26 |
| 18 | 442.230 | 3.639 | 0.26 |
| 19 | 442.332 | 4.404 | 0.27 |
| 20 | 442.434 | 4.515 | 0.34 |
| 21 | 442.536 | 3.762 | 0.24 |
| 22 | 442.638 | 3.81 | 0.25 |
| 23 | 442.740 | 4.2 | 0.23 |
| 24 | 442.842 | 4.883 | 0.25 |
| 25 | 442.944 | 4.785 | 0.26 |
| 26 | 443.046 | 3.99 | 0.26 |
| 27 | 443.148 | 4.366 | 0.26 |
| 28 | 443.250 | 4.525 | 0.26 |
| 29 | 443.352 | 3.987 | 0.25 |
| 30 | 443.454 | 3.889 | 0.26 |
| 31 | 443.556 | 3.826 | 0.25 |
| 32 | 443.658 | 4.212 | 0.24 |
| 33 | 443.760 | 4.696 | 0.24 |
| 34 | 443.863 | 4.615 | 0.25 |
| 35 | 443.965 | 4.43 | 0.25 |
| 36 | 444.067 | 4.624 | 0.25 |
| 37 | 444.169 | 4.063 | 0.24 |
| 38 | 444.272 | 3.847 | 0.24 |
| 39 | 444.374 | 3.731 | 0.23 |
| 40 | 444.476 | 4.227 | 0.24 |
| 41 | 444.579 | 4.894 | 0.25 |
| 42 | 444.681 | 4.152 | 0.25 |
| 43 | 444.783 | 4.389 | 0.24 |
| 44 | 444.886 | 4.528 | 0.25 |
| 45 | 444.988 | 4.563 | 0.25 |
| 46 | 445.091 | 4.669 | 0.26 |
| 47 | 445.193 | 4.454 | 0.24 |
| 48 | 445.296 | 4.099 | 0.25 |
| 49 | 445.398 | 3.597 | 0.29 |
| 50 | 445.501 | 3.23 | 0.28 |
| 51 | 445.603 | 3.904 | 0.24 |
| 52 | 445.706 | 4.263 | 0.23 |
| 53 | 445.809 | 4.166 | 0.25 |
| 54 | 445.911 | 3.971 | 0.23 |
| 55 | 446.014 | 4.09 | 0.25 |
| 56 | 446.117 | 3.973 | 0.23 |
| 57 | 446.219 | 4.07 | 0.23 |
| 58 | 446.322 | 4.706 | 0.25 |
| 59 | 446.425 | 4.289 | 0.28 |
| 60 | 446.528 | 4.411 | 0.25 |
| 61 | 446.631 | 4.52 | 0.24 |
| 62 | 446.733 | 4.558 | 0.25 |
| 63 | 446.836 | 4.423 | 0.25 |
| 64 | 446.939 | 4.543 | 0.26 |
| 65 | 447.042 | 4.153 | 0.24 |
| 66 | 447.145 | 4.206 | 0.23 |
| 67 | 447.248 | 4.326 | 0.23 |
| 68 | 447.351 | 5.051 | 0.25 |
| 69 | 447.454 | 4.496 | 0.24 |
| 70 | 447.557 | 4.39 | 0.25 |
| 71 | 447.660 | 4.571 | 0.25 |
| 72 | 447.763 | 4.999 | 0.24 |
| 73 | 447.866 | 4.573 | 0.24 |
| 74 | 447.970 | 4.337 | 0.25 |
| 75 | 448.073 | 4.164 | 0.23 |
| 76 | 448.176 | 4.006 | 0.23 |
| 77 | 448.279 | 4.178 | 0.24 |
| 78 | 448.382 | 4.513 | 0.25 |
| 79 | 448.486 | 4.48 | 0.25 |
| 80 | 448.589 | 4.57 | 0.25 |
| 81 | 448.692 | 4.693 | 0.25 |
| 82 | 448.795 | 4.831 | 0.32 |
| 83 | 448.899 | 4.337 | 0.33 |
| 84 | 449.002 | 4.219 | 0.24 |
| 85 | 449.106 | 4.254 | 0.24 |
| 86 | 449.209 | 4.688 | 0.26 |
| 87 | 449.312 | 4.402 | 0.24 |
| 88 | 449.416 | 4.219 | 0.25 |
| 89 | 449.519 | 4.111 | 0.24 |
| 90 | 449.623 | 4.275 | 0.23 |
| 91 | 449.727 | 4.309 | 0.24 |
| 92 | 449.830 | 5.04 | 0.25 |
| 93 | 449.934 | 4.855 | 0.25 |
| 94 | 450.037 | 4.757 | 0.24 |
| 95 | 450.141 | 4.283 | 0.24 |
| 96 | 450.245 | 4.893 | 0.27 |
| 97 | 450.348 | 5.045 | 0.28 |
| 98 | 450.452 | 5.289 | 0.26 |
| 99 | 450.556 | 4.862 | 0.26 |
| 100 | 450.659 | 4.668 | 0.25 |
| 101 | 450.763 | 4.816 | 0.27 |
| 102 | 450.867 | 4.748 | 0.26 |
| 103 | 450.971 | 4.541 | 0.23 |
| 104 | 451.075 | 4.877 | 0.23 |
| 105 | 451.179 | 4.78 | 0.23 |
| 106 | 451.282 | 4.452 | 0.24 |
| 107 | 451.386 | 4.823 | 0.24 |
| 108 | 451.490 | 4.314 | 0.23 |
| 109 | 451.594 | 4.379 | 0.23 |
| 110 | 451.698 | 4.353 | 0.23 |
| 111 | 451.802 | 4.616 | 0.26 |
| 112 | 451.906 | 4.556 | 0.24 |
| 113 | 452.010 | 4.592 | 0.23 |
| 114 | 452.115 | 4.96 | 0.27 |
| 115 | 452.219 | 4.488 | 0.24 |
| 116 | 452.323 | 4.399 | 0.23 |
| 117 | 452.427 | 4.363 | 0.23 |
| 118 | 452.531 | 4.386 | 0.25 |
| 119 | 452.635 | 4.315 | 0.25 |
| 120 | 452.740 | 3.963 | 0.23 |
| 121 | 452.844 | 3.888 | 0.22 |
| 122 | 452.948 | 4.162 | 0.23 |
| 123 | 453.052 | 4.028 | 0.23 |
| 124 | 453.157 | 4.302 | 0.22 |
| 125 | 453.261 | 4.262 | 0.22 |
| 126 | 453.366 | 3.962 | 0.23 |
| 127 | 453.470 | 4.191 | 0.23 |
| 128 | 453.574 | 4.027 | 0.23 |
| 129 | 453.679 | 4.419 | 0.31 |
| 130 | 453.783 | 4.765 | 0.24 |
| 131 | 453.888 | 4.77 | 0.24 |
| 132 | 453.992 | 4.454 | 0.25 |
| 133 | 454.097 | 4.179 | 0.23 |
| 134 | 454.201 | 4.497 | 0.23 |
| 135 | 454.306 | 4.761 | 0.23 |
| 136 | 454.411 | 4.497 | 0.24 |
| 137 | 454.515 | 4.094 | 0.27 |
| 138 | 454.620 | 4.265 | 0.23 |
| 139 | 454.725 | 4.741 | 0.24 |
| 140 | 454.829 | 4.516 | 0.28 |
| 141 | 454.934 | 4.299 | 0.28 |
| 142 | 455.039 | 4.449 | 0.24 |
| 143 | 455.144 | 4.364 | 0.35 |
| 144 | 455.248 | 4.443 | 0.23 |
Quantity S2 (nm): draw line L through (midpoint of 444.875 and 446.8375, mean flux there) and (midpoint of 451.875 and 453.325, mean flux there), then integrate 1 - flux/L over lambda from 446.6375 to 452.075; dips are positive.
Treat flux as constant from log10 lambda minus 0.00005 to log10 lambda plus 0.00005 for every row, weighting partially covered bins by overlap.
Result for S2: -0.35 nm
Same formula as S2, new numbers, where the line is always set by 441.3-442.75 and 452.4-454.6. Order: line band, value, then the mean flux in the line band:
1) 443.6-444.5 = -0.01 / 4.27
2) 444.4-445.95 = 0.01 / 4.2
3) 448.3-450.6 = -0.17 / 4.58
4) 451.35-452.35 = -0.06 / 4.54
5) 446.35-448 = -0.10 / 4.49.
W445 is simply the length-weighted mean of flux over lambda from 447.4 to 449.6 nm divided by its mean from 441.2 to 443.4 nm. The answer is 1.04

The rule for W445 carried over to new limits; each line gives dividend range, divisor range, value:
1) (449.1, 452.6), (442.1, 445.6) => 1.09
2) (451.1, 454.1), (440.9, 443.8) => 1.03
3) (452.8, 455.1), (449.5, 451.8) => 0.93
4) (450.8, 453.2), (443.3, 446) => 1.06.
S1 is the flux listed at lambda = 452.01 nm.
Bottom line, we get 4.592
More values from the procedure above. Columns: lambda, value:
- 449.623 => 4.275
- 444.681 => 4.152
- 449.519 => 4.111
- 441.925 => 4.62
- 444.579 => 4.894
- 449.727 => 4.309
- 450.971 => 4.541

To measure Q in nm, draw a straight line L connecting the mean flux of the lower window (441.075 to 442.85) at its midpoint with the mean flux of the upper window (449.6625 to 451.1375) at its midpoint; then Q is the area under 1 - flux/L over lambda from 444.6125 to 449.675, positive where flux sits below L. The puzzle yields 0.25 nm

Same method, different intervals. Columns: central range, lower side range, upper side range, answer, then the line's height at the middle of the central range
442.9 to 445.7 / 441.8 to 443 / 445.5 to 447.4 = 0.071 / 4.34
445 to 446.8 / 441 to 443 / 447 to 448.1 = 0.099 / 4.43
